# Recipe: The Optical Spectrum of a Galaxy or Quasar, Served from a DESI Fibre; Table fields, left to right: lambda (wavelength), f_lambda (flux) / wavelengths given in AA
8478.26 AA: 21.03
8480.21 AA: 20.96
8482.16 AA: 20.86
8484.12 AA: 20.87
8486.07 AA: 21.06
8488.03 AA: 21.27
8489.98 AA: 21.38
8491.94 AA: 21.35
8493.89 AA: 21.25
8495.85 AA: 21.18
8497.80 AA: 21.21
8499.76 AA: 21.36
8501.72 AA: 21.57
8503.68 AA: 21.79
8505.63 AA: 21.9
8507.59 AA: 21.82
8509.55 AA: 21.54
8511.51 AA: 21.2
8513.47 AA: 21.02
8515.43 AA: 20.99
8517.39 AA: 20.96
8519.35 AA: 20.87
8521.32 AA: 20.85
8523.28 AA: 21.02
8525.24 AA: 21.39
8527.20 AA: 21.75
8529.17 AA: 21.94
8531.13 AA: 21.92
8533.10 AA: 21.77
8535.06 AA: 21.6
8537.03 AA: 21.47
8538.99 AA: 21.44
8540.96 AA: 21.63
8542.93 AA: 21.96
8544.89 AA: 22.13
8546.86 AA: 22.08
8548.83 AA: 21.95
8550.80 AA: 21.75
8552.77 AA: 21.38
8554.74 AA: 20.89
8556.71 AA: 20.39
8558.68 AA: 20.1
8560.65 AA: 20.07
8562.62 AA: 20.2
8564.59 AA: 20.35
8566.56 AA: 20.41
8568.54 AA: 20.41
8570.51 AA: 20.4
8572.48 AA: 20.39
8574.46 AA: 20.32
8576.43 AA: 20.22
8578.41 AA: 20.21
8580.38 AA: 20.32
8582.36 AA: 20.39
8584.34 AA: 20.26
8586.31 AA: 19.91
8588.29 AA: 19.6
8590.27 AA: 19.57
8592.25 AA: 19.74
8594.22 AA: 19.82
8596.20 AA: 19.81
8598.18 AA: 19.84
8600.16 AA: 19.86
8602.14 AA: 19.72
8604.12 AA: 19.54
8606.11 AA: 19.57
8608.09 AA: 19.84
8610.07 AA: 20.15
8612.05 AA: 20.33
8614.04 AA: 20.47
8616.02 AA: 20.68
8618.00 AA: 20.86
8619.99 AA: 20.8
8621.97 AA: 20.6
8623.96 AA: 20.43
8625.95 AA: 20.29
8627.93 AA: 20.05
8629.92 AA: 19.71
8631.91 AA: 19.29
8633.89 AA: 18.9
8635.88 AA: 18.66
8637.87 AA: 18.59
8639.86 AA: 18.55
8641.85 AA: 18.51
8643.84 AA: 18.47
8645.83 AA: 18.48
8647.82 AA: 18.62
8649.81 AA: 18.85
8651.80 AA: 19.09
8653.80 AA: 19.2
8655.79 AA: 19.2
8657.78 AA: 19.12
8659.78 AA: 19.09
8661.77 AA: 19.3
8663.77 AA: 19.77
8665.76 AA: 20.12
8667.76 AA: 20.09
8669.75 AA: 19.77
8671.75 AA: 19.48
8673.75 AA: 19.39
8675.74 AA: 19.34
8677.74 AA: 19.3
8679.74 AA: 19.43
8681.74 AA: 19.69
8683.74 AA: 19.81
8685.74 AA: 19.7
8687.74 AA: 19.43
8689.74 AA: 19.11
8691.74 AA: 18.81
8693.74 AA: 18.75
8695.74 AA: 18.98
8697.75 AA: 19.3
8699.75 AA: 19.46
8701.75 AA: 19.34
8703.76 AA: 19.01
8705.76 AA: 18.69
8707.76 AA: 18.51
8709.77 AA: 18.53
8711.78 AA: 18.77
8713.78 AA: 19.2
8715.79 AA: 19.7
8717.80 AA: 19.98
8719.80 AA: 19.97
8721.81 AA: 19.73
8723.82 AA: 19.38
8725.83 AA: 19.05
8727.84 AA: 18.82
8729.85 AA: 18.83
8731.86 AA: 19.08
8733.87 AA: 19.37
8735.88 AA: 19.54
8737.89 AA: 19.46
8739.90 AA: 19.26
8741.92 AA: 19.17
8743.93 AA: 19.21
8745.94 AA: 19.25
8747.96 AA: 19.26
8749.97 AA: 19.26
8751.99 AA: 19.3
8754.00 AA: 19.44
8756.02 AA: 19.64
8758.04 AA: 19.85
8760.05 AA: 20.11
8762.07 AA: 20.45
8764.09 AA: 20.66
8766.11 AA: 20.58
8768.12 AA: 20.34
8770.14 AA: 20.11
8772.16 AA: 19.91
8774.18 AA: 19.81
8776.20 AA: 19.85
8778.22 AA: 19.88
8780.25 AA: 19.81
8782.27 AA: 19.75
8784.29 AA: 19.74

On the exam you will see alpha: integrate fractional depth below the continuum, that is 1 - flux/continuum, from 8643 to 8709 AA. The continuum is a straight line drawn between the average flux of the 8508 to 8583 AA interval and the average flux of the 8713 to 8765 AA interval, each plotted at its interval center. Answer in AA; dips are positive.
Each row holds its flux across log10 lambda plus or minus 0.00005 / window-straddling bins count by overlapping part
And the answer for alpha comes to 2.5 AA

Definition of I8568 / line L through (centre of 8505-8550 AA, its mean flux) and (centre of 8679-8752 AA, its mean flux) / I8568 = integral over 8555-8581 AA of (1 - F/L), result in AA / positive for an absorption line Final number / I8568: 0.9 AA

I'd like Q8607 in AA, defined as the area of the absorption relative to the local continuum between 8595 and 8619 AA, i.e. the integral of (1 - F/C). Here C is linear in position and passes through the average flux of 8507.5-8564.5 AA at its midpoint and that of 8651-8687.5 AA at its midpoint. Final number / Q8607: 0.3 AA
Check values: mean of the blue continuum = 21.3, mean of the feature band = 20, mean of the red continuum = 19.5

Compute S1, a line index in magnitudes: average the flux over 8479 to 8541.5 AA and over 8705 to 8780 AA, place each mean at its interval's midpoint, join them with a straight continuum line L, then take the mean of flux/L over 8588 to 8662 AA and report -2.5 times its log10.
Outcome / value 0.05 mag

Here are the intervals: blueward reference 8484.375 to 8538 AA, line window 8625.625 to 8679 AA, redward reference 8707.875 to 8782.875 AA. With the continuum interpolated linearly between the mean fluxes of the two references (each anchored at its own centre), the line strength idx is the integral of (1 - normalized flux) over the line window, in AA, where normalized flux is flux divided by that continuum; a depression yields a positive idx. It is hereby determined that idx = 2.80 AA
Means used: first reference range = 21.4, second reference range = 19.6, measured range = 19.2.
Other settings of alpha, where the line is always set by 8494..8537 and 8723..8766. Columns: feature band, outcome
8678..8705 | 0.85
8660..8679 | 0.48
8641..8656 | 1.11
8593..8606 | 0.59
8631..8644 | 1.06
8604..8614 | 0.31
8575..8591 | 0.59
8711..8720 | 0.10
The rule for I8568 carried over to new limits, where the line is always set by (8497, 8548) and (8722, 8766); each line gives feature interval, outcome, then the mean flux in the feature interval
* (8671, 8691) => 0.59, 19.5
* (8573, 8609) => 1.65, 19.9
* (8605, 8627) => 0.31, 20.4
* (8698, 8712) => 0.64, 18.9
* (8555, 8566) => 0.46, 20.3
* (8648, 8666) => 0.92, 19.2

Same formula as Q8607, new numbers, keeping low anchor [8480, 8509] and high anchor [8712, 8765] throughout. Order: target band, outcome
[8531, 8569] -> -0.49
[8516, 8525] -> 0.07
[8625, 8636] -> 0.41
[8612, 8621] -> -0.11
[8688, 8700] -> 0.46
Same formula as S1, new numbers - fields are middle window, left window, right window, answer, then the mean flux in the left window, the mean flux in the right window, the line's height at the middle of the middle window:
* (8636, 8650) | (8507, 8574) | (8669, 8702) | 0.07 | 21.2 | 19.4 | 19.9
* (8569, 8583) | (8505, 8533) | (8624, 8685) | 0.01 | 21.4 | 19.3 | 20.5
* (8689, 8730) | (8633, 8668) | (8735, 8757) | 0.00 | 19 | 19.3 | 19.2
